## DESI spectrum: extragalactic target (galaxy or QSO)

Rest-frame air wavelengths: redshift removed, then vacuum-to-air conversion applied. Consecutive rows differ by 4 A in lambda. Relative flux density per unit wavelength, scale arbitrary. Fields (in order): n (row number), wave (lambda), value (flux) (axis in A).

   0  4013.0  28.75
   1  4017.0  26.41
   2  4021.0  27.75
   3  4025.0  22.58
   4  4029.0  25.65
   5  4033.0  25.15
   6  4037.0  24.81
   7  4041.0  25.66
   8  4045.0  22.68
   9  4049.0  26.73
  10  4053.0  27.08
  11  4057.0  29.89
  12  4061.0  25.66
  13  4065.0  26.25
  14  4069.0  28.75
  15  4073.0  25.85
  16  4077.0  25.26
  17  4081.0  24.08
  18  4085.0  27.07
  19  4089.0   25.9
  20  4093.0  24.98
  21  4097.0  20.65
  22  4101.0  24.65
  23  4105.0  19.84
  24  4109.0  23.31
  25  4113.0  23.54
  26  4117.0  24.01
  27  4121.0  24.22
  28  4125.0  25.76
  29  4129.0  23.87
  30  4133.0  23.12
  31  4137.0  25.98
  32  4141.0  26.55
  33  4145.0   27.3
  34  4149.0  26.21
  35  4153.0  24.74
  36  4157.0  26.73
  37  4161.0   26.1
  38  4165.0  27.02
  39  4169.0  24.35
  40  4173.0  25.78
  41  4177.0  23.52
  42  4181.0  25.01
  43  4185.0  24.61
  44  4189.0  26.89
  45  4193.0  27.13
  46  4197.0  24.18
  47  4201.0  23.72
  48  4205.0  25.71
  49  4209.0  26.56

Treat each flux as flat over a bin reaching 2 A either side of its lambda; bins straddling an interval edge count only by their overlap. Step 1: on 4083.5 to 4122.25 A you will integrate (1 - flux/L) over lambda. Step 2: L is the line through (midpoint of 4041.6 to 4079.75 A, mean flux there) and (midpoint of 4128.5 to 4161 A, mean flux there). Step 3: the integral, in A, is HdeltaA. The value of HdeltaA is 3.4 A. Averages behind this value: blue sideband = 26.4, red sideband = 25.7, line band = 23.8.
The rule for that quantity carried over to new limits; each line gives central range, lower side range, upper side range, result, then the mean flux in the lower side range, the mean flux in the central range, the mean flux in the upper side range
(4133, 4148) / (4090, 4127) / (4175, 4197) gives -1.2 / 23.5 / 26.1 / 25.3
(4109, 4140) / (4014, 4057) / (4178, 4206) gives 1.3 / 25.7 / 24.4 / 25.2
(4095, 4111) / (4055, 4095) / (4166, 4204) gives 2.4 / 26.4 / 22.1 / 25.1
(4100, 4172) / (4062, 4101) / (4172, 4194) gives 1.5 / 25.4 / 24.9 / 25.4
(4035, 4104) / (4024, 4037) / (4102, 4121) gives -5.0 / 24.7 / 25.6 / 22.9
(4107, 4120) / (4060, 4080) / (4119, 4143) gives 0.8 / 26.3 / 23.7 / 24.9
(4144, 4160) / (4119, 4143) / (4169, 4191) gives -0.8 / 24.9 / 26.2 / 25.1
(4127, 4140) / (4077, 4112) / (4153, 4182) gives 0.1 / 23.9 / 24.5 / 25.5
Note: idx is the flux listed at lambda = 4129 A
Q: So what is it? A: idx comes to 23.87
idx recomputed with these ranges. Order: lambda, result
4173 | 25.78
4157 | 26.73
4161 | 26.1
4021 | 27.75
